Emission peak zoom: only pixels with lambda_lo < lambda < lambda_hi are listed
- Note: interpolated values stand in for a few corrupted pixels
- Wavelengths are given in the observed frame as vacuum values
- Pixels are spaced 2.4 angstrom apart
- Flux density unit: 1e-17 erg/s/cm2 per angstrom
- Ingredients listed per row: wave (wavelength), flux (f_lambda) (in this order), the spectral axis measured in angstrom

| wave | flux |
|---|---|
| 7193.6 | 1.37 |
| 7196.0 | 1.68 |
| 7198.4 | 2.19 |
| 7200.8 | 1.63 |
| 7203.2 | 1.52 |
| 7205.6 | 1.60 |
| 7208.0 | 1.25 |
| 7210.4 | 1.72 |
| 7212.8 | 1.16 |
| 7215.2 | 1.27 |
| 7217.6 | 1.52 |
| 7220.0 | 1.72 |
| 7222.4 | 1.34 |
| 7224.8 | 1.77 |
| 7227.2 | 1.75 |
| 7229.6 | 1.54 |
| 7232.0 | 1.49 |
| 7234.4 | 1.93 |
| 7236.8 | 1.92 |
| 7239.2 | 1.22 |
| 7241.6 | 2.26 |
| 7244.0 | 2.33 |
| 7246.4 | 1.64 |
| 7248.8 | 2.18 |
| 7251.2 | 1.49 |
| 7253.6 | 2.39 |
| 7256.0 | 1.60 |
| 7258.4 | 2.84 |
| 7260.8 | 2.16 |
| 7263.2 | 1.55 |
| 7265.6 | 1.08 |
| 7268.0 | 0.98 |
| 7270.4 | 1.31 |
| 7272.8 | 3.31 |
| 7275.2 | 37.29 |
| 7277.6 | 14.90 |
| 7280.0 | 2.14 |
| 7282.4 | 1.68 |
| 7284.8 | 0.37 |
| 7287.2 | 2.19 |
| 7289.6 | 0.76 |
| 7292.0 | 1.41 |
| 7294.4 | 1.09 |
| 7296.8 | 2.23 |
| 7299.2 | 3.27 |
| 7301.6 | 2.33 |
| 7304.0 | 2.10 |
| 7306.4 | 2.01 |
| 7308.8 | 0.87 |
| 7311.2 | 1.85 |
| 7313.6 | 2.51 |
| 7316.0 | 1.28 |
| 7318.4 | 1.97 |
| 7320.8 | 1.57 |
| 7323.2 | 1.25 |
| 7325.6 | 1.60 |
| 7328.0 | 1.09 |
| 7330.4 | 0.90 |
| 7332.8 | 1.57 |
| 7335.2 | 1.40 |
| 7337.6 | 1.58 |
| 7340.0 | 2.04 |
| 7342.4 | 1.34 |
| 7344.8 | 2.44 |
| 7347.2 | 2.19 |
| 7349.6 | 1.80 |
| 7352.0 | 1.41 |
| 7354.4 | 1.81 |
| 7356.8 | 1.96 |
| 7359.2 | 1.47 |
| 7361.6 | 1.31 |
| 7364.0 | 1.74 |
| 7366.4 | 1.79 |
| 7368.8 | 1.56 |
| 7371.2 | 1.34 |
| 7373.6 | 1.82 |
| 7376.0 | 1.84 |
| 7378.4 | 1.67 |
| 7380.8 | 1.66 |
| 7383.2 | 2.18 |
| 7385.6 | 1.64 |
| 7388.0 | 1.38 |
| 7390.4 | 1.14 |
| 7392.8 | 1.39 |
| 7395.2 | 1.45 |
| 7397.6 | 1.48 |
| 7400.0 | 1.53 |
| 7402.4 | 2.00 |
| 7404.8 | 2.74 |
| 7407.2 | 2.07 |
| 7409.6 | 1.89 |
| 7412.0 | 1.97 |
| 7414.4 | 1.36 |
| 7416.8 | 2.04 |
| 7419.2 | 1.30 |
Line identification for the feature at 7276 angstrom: H-alpha 6563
